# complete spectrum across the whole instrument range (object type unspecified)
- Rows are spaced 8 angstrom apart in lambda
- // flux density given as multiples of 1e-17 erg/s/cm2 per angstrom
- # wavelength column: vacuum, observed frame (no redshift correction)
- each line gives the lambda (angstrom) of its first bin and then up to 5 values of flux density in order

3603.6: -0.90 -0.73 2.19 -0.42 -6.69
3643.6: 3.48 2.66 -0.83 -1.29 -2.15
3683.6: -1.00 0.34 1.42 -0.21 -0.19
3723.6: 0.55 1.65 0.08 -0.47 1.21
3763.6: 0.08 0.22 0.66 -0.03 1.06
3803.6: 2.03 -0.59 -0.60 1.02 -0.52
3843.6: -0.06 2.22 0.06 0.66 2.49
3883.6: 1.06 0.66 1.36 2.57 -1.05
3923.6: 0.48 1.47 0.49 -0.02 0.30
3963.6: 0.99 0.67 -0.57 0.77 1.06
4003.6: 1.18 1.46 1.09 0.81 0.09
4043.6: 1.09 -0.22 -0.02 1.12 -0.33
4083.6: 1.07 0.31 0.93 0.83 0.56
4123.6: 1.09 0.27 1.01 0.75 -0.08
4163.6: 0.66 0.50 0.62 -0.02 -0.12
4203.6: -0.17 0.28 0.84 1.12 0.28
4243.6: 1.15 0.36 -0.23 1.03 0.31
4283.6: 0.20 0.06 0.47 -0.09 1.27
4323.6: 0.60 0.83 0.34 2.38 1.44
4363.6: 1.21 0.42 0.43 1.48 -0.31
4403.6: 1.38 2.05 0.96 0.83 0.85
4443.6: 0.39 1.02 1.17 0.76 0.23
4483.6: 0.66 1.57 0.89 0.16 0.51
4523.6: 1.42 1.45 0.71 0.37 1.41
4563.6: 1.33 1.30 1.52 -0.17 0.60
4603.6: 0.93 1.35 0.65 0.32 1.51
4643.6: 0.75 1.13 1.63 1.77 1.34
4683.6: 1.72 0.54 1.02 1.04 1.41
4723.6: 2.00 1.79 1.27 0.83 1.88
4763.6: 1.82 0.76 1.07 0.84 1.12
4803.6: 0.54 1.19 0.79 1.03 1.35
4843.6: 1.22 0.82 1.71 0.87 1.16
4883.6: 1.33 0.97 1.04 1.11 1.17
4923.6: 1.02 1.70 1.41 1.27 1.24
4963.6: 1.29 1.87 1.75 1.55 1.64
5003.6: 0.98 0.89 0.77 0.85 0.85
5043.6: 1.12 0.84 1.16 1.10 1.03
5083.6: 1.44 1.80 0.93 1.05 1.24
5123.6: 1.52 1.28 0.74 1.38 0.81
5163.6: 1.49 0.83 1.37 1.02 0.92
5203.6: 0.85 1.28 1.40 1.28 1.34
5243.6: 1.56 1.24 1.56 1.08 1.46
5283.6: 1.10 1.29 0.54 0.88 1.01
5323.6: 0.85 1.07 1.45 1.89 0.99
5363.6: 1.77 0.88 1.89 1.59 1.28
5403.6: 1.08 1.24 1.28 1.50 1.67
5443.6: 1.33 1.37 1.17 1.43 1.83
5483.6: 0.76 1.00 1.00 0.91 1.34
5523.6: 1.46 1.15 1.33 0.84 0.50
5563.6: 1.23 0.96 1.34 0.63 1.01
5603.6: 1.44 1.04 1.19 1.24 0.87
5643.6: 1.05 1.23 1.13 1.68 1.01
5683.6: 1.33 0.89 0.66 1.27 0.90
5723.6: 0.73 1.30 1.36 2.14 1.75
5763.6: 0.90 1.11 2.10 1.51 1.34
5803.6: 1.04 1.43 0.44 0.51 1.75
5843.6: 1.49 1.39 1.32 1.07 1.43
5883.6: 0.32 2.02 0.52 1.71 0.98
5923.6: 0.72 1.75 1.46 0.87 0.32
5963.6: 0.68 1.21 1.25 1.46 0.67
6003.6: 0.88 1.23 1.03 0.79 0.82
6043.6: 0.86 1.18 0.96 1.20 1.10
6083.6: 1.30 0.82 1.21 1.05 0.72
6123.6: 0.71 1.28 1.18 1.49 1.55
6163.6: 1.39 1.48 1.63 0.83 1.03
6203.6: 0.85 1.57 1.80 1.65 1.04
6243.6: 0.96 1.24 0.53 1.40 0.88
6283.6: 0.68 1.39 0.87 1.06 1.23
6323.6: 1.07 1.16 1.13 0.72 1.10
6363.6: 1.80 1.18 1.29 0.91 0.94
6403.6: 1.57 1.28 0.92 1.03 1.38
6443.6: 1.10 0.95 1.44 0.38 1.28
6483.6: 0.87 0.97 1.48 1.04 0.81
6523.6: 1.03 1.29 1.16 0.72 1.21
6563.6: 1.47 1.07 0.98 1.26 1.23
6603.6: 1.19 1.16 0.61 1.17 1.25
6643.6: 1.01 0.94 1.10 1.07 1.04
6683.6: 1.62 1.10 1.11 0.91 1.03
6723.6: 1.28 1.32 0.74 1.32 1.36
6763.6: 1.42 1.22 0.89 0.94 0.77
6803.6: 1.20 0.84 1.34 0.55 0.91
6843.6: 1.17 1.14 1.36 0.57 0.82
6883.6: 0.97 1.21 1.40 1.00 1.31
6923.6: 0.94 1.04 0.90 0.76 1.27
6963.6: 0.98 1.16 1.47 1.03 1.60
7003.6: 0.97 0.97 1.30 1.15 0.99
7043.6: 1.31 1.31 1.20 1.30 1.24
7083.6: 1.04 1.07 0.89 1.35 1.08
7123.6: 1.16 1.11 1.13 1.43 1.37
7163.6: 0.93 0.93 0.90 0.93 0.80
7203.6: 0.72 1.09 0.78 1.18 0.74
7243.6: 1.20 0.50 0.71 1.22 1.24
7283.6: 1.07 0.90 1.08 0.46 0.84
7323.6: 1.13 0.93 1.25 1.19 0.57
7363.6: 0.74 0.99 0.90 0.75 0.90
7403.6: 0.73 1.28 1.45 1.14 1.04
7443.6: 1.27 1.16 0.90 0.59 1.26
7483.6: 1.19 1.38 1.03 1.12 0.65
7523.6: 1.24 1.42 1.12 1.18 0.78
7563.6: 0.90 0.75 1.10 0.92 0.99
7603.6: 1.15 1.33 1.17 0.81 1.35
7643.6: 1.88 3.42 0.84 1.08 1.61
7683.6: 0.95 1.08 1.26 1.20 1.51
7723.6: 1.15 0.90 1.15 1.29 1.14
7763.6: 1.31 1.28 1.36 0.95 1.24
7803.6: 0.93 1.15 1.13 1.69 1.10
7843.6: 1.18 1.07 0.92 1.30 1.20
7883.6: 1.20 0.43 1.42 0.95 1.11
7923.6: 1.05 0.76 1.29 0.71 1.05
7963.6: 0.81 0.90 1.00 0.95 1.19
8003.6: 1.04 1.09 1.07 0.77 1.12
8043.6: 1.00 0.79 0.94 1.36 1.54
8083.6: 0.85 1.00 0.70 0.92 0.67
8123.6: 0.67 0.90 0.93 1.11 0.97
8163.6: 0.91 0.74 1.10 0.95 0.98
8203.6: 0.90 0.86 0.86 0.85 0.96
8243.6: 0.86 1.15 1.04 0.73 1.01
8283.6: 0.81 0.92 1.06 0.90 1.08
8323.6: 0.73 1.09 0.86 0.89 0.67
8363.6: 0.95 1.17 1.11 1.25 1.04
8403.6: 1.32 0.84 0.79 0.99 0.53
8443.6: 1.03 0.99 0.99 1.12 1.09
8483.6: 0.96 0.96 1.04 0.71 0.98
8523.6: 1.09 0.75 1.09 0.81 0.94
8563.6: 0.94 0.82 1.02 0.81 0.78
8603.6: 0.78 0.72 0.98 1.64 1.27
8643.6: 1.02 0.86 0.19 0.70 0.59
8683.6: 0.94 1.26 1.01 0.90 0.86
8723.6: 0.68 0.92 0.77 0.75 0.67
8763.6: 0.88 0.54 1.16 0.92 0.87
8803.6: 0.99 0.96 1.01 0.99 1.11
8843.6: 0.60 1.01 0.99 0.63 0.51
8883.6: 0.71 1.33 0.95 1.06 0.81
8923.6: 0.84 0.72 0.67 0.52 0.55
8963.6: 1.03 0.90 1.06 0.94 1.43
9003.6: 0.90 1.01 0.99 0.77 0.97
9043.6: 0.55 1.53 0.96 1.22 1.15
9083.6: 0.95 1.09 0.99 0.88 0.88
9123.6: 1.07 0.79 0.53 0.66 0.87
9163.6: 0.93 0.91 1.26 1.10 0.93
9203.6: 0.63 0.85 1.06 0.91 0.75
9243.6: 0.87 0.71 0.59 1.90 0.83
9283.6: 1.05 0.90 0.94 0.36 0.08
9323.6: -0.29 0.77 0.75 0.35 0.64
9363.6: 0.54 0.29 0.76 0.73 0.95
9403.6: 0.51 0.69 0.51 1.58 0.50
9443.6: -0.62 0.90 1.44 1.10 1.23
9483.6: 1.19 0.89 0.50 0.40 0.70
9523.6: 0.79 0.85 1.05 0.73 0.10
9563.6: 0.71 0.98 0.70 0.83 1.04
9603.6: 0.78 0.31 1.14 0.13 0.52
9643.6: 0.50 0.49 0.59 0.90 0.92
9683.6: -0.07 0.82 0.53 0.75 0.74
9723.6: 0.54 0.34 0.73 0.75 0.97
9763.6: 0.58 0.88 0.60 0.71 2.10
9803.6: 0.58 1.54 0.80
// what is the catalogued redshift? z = 0.165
